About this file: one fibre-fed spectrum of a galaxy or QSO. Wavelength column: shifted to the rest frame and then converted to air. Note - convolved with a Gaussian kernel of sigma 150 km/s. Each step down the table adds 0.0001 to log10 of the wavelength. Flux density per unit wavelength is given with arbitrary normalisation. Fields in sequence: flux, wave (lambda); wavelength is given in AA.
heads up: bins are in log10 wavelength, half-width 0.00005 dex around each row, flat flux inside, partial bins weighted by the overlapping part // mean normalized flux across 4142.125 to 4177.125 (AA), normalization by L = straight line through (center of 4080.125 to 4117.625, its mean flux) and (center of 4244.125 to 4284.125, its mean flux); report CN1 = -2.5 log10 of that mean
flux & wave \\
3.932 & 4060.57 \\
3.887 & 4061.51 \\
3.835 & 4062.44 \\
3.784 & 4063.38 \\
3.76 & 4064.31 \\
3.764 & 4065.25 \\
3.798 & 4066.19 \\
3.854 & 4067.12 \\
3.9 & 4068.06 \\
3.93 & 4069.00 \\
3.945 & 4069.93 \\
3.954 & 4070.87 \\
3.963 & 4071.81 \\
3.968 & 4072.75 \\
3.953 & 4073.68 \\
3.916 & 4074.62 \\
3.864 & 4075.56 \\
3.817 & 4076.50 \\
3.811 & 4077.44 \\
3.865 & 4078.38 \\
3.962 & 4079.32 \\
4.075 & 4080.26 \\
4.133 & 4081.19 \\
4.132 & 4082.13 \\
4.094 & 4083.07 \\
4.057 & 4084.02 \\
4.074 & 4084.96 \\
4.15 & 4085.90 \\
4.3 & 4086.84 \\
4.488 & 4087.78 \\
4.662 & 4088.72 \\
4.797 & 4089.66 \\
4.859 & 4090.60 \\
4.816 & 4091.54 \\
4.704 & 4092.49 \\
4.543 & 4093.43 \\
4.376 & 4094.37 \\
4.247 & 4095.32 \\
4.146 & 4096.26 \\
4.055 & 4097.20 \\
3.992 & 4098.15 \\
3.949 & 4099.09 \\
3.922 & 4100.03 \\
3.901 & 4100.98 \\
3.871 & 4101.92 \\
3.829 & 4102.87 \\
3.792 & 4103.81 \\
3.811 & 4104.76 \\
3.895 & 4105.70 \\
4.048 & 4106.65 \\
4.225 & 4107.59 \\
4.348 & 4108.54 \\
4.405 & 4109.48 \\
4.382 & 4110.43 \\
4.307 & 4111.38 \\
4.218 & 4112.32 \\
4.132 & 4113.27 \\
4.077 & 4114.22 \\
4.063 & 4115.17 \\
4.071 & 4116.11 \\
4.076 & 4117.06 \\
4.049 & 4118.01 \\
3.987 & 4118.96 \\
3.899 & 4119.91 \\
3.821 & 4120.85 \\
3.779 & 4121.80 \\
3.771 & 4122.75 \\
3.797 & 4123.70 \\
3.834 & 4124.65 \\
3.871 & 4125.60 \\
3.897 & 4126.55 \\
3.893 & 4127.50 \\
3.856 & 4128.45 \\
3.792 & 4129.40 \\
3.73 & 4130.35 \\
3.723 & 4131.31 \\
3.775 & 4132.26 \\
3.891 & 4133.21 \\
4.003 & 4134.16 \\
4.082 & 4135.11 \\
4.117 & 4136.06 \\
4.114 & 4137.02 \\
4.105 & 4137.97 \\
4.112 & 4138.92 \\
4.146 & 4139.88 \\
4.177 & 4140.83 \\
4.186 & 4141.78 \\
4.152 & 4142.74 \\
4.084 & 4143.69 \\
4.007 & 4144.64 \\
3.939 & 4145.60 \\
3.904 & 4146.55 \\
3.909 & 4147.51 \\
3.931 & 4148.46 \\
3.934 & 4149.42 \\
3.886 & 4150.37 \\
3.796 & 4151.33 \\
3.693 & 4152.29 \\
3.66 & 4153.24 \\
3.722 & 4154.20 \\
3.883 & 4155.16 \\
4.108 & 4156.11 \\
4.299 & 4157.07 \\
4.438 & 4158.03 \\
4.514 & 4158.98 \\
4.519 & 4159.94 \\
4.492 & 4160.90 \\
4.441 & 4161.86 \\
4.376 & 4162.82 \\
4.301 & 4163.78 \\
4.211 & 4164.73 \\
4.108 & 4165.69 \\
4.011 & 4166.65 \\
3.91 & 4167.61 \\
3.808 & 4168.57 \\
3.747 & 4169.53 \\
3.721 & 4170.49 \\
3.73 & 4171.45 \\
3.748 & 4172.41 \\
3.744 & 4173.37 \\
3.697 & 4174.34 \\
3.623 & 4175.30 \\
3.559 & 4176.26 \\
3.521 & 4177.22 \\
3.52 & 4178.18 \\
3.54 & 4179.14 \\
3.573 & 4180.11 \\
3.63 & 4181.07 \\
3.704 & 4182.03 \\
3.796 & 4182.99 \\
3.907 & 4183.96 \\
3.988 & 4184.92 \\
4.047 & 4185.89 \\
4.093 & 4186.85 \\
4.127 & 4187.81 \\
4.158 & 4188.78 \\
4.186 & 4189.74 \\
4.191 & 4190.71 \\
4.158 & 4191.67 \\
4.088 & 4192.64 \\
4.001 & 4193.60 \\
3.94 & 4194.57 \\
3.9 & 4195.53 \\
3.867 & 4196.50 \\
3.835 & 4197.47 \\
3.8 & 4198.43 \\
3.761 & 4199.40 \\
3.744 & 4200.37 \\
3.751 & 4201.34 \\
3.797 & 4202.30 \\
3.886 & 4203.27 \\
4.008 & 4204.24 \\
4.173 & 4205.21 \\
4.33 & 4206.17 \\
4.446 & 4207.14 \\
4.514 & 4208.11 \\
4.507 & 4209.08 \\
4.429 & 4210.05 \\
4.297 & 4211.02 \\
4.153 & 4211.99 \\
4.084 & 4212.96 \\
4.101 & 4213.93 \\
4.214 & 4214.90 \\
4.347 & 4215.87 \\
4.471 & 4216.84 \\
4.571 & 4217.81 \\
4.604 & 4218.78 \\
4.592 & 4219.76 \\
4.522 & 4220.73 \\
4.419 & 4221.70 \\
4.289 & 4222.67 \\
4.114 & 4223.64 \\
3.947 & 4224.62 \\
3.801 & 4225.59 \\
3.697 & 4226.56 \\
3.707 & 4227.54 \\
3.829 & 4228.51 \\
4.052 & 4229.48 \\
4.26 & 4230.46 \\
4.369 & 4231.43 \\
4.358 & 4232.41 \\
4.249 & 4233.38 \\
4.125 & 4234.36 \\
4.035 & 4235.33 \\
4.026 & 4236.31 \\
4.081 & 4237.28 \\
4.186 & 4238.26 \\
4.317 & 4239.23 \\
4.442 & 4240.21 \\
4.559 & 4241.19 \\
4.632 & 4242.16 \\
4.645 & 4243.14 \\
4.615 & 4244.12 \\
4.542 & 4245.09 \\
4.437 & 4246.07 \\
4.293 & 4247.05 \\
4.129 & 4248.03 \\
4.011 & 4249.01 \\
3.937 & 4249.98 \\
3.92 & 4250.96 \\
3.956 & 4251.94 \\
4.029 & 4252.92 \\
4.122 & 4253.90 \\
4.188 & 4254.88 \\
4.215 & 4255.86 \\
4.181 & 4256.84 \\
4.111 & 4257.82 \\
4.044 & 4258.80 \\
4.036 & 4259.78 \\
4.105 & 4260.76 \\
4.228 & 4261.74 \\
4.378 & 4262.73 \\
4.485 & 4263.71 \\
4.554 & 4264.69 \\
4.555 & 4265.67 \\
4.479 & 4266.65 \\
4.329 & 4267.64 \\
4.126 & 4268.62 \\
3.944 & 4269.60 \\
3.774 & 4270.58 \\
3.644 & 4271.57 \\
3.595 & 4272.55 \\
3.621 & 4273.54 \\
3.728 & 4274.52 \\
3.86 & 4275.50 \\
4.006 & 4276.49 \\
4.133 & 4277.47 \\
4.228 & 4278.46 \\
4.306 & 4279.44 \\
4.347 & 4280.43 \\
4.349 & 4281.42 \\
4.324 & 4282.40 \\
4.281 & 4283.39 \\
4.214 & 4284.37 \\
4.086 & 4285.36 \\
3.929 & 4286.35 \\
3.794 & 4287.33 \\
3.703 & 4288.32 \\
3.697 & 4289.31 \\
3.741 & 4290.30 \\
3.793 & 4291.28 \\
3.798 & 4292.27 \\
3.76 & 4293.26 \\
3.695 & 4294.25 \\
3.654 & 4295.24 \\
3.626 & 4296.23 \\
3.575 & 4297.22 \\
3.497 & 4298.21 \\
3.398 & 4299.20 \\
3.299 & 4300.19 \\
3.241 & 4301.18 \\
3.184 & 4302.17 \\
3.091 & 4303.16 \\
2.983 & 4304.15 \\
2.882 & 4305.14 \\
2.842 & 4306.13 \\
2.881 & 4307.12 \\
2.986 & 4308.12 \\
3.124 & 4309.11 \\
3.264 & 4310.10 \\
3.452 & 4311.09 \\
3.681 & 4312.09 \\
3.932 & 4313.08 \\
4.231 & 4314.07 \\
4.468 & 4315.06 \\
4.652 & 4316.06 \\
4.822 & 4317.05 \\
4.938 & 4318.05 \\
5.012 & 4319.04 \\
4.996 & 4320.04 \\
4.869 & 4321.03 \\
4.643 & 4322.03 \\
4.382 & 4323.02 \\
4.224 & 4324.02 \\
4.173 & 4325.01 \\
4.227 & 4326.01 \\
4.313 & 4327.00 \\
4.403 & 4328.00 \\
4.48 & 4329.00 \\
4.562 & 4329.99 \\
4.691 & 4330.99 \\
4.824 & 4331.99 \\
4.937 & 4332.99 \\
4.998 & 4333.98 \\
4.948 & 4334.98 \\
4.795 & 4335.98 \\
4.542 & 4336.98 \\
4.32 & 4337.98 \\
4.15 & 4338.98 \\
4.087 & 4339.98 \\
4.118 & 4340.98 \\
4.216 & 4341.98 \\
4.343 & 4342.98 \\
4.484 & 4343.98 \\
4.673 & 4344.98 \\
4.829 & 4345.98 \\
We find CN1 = 0.05 mag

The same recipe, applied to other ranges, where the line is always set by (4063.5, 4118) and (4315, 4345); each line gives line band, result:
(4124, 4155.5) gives 0.071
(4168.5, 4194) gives 0.117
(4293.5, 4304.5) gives 0.304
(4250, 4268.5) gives 0.054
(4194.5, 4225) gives 0.040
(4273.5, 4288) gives 0.094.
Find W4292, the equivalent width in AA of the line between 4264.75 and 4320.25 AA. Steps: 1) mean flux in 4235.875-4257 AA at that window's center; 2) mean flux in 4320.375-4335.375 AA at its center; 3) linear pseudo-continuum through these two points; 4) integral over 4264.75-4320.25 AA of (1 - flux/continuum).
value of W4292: 7.4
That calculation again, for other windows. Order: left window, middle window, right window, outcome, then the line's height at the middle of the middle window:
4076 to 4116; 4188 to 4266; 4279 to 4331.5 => -3.1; 4.02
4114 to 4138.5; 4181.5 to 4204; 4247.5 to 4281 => 0.4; 4.01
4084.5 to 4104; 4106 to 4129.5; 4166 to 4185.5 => 0.5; 4.11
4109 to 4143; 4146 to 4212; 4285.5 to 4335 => 0.2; 3.99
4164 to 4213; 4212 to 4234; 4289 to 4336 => -1.4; 3.96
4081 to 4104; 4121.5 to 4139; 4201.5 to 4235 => 1.4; 4.23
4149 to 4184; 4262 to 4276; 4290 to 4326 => -0.9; 3.84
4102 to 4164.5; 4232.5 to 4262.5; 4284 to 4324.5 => -2.6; 3.88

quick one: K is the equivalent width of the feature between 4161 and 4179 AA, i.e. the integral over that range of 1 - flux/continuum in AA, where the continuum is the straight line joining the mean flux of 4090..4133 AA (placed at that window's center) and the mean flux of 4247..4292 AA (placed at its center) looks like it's 0.8 AA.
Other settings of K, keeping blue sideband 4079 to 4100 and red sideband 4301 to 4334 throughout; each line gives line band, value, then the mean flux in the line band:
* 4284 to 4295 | 0.7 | 3.83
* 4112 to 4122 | 0.6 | 4.02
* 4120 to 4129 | 0.9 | 3.84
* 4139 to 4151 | 0.6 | 4.02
